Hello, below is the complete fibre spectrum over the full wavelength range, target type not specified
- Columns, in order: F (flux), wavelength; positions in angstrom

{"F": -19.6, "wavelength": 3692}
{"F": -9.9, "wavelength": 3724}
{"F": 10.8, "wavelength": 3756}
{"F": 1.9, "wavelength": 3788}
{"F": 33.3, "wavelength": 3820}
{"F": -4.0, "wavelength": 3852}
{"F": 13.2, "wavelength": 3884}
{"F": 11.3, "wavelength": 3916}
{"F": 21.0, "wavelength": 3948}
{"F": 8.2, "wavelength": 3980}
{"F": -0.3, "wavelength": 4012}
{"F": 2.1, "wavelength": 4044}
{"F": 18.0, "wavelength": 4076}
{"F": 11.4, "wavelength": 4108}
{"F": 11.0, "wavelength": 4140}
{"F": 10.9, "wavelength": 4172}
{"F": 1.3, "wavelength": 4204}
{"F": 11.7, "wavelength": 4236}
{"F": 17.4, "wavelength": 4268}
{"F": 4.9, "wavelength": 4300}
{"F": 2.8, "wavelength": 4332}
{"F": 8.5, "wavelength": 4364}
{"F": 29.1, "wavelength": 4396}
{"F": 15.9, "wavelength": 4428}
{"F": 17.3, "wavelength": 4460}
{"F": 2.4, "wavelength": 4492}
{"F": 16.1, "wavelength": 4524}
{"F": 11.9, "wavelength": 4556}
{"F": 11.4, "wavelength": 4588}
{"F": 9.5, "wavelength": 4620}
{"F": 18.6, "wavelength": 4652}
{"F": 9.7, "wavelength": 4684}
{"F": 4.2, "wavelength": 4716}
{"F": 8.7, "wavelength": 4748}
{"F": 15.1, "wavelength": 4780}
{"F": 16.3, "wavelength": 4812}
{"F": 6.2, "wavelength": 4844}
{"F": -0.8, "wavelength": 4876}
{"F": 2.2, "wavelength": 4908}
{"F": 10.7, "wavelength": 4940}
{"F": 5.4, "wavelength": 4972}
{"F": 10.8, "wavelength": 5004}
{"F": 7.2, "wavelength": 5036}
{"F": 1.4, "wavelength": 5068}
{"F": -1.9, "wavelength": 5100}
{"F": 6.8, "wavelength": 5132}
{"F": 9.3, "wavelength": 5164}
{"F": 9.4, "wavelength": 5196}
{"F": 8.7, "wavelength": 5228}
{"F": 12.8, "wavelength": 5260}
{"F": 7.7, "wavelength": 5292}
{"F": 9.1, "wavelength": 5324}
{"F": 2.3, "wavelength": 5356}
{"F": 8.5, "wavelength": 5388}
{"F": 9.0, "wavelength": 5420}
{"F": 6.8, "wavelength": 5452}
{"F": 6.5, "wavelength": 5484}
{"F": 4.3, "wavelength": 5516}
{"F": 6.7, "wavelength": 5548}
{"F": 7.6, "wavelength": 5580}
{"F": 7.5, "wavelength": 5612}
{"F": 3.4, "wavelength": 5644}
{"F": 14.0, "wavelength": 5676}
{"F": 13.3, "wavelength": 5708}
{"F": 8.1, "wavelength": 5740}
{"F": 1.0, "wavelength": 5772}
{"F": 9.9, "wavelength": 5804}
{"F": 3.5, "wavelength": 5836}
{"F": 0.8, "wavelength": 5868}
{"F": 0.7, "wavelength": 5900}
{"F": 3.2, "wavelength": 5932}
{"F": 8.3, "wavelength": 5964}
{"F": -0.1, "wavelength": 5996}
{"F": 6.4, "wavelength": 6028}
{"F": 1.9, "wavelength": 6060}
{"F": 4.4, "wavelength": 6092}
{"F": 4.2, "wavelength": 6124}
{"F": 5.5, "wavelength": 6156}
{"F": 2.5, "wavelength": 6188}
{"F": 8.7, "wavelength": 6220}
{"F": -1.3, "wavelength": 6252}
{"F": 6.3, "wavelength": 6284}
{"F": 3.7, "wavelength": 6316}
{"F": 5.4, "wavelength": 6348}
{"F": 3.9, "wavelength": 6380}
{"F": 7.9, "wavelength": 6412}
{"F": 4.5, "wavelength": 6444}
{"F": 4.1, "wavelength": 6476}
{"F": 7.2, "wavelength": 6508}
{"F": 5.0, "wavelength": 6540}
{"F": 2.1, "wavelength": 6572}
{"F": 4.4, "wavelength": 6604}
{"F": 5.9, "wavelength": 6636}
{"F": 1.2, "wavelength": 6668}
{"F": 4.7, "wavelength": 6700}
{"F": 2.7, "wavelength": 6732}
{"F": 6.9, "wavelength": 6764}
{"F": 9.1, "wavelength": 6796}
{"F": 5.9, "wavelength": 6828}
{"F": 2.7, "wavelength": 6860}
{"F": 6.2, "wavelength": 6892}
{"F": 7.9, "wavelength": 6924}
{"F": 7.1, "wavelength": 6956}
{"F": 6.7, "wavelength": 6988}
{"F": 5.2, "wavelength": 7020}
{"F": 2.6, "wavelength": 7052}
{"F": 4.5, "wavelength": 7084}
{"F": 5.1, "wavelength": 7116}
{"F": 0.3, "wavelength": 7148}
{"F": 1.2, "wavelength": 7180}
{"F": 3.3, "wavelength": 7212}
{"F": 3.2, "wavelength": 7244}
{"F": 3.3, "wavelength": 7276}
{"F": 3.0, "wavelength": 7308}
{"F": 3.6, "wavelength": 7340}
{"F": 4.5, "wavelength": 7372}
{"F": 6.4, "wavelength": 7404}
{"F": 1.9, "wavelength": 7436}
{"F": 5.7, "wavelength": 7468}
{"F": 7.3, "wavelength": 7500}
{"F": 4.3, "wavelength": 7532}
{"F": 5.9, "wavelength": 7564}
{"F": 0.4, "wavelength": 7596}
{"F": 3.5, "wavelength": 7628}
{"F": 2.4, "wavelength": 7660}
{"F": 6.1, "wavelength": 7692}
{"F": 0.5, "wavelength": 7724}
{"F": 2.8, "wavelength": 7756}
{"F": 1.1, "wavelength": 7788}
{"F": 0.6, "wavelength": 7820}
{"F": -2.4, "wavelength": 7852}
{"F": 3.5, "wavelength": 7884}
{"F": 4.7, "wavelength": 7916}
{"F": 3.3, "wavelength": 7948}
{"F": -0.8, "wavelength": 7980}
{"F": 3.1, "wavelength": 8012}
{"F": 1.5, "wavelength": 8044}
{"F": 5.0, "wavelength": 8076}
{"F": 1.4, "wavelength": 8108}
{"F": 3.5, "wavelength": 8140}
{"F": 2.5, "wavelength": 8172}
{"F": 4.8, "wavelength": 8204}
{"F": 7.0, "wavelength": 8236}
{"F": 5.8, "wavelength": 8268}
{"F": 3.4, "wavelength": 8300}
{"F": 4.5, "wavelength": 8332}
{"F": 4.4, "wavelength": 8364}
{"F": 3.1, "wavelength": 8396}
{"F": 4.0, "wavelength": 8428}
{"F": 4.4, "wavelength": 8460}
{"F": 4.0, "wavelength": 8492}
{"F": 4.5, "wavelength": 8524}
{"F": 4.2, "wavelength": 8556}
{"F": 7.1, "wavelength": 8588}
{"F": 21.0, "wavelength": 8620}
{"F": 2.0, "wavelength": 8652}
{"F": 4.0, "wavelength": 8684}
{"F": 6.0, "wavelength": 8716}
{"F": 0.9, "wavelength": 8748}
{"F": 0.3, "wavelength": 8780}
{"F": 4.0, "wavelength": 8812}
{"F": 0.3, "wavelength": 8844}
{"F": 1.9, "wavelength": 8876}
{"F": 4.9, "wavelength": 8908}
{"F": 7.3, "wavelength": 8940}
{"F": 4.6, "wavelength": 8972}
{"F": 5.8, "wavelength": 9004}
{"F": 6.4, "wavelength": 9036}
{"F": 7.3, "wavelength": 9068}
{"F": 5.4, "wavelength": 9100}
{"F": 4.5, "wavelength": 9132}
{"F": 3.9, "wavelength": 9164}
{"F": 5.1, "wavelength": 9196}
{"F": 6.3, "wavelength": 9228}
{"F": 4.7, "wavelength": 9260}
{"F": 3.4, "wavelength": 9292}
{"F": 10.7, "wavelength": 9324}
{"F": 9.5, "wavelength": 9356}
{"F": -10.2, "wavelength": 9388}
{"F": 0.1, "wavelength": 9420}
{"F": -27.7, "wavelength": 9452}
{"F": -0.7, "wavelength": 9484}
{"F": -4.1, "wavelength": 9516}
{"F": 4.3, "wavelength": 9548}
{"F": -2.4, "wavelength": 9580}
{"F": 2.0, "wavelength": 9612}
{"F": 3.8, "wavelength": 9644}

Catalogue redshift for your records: 1.312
